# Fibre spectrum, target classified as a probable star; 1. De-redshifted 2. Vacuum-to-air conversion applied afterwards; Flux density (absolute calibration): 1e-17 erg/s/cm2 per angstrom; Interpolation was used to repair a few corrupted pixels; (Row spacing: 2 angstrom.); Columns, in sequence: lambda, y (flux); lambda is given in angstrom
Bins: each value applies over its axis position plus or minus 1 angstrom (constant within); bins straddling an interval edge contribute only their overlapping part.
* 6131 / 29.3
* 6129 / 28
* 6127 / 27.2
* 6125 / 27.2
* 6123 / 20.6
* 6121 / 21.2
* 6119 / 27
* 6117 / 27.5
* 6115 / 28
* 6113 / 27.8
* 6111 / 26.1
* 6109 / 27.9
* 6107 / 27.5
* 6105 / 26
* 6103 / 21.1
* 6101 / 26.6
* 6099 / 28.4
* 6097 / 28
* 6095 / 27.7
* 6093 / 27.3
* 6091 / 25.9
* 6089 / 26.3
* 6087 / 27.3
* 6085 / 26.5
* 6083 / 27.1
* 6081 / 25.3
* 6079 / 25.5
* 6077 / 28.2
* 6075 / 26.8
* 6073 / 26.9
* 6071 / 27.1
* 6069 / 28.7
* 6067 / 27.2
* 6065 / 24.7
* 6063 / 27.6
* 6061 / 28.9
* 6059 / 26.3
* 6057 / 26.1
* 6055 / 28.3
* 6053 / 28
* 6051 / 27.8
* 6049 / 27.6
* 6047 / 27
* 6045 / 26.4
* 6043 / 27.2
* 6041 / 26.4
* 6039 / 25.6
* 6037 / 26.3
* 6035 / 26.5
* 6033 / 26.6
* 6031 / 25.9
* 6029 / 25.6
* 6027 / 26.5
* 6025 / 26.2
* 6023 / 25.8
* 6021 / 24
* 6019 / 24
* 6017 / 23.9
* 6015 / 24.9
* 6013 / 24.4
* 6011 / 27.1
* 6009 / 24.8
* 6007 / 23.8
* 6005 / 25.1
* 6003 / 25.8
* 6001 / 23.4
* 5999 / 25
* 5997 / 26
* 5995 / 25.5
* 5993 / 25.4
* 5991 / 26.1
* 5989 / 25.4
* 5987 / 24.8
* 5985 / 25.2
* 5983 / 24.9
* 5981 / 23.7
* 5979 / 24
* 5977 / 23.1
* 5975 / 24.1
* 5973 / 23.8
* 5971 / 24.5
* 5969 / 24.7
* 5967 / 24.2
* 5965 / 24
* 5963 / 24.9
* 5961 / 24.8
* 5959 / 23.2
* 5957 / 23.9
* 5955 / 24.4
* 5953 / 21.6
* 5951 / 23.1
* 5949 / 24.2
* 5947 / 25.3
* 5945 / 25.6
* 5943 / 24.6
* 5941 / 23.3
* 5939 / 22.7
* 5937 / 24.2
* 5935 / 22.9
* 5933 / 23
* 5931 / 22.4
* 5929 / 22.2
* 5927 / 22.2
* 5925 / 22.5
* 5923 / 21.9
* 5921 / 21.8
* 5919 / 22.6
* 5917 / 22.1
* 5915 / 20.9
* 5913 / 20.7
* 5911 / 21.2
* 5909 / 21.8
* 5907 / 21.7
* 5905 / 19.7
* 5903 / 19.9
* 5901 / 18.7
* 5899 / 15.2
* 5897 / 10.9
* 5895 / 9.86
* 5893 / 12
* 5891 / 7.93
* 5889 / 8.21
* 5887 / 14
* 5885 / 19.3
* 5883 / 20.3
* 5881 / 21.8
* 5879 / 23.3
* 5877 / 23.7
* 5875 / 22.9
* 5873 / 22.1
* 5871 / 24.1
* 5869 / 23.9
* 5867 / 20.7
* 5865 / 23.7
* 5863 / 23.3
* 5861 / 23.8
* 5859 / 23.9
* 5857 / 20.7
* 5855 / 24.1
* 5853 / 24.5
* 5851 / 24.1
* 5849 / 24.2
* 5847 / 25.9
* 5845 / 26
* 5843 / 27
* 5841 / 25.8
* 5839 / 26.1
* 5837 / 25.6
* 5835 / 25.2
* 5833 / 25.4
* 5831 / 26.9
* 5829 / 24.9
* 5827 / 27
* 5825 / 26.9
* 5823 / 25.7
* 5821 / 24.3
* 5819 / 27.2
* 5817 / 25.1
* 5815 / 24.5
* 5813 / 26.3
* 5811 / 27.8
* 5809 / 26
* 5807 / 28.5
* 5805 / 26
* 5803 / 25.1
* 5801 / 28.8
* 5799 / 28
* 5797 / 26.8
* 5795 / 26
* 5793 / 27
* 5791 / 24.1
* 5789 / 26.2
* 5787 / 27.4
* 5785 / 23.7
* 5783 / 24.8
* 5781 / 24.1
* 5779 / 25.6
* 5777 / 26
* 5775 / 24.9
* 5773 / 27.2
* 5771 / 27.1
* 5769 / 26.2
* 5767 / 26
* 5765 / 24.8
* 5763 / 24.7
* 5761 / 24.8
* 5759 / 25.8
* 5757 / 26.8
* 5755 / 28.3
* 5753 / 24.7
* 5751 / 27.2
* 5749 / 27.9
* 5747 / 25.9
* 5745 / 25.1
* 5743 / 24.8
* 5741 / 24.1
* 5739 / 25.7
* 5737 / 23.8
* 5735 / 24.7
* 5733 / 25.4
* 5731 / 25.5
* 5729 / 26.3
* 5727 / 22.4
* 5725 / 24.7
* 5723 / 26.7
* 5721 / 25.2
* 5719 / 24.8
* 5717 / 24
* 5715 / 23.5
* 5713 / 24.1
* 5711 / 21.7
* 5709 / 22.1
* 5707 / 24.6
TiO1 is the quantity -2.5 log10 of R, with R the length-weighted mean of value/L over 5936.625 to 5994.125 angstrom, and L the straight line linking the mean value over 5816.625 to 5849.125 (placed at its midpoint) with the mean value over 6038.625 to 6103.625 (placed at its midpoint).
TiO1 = 0.093 mag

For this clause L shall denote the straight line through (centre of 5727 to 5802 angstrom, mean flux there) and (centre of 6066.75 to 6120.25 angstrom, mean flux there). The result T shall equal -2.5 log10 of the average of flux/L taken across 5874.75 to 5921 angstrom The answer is 0.40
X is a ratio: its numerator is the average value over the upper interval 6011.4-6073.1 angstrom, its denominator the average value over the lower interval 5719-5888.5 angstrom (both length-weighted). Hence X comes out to 1.06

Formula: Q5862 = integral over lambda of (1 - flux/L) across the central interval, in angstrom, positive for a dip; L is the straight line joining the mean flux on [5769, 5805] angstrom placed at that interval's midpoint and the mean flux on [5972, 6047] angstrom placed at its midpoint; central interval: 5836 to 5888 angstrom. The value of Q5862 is 5.1 angstrom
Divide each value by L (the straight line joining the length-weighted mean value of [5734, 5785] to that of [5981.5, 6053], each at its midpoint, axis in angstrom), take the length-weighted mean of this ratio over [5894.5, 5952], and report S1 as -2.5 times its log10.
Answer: 0.20 mag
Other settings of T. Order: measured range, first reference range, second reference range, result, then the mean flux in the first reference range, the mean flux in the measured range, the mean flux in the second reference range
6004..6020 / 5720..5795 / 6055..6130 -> 0.068 mag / 25.6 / 24.8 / 26.6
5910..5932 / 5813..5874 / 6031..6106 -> 0.166 mag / 24.8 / 21.9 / 26.8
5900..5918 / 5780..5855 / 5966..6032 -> 0.219 mag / 25.9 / 20.7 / 24.9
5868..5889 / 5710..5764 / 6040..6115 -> 0.231 mag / 25.1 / 20.9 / 26.9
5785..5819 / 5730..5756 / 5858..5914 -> -0.151 mag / 25.6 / 26.4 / 19.2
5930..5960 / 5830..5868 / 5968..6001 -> 0.047 mag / 24.6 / 23.6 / 24.7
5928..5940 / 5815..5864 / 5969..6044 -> 0.102 mag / 25.1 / 22.9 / 25.2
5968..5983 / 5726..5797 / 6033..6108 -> 0.103 mag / 25.6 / 24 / 26.8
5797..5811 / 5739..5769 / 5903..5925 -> -0.113 mag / 25.8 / 27.1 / 21.4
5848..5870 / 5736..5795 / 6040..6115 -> 0.119 mag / 25.7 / 23.4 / 26.9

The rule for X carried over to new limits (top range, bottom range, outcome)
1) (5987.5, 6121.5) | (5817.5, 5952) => 1.19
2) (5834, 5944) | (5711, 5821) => 0.83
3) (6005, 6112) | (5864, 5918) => 1.40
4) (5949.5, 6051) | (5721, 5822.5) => 0.97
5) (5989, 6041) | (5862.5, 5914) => 1.35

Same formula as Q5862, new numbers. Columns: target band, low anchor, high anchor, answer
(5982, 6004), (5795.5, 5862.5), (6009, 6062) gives 0.76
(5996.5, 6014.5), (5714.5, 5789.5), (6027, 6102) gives 1.09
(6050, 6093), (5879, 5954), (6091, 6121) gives -2.53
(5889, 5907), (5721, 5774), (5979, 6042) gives 7.84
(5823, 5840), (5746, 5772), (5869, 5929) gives -2.57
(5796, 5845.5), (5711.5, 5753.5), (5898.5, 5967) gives -4.86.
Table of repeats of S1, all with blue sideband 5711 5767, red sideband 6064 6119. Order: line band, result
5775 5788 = 0.01 mag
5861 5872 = 0.11 mag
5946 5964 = 0.10 mag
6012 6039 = 0.04 mag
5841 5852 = 0.01 mag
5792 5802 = -0.08 mag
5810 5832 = -0.02 mag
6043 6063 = -0.03 mag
